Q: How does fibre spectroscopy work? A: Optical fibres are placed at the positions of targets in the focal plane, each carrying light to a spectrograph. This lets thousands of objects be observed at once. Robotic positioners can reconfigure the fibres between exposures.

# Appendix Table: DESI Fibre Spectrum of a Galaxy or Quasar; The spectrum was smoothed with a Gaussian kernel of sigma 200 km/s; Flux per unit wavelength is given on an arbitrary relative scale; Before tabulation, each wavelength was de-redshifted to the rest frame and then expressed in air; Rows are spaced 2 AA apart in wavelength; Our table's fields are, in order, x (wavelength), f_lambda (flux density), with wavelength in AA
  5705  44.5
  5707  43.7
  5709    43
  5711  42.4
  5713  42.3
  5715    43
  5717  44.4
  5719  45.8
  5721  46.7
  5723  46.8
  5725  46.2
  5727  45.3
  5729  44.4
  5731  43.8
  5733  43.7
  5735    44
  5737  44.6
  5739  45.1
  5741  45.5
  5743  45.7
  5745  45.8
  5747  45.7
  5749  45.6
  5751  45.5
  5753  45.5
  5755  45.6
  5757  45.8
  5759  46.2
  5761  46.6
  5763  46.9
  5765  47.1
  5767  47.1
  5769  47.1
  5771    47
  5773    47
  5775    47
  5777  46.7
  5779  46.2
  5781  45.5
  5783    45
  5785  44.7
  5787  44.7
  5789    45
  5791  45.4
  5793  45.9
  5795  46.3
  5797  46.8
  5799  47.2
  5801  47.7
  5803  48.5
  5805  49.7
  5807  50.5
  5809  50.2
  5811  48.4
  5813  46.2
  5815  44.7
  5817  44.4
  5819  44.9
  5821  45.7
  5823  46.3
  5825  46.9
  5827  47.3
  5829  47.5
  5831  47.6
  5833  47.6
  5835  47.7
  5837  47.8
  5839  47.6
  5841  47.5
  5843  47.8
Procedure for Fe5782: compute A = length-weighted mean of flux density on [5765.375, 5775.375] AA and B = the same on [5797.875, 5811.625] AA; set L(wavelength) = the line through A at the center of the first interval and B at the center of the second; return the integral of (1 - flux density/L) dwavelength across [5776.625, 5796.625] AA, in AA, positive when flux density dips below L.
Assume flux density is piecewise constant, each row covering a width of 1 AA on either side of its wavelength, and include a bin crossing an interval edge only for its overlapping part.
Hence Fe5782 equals 1.0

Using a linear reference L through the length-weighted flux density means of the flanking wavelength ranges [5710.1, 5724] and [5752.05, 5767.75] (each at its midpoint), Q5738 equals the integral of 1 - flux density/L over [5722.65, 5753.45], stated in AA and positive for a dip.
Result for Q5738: 0.2 AA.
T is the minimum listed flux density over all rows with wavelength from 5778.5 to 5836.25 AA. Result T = 44.4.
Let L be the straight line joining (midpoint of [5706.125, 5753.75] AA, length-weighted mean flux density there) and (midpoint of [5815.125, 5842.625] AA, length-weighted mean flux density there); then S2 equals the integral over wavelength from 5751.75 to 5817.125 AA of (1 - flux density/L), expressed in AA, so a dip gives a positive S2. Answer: -1.1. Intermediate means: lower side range 44.8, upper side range 46.8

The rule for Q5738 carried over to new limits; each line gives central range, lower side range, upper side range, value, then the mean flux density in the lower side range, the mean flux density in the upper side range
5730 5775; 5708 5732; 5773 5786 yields -0.50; 44.5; 45.9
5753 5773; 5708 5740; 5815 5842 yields -0.55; 44.5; 46.8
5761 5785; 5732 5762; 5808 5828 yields -0.38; 45.4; 46.5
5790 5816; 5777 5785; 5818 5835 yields -0.75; 45.6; 46.8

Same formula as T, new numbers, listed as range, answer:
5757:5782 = 45.5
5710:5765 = 42.3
